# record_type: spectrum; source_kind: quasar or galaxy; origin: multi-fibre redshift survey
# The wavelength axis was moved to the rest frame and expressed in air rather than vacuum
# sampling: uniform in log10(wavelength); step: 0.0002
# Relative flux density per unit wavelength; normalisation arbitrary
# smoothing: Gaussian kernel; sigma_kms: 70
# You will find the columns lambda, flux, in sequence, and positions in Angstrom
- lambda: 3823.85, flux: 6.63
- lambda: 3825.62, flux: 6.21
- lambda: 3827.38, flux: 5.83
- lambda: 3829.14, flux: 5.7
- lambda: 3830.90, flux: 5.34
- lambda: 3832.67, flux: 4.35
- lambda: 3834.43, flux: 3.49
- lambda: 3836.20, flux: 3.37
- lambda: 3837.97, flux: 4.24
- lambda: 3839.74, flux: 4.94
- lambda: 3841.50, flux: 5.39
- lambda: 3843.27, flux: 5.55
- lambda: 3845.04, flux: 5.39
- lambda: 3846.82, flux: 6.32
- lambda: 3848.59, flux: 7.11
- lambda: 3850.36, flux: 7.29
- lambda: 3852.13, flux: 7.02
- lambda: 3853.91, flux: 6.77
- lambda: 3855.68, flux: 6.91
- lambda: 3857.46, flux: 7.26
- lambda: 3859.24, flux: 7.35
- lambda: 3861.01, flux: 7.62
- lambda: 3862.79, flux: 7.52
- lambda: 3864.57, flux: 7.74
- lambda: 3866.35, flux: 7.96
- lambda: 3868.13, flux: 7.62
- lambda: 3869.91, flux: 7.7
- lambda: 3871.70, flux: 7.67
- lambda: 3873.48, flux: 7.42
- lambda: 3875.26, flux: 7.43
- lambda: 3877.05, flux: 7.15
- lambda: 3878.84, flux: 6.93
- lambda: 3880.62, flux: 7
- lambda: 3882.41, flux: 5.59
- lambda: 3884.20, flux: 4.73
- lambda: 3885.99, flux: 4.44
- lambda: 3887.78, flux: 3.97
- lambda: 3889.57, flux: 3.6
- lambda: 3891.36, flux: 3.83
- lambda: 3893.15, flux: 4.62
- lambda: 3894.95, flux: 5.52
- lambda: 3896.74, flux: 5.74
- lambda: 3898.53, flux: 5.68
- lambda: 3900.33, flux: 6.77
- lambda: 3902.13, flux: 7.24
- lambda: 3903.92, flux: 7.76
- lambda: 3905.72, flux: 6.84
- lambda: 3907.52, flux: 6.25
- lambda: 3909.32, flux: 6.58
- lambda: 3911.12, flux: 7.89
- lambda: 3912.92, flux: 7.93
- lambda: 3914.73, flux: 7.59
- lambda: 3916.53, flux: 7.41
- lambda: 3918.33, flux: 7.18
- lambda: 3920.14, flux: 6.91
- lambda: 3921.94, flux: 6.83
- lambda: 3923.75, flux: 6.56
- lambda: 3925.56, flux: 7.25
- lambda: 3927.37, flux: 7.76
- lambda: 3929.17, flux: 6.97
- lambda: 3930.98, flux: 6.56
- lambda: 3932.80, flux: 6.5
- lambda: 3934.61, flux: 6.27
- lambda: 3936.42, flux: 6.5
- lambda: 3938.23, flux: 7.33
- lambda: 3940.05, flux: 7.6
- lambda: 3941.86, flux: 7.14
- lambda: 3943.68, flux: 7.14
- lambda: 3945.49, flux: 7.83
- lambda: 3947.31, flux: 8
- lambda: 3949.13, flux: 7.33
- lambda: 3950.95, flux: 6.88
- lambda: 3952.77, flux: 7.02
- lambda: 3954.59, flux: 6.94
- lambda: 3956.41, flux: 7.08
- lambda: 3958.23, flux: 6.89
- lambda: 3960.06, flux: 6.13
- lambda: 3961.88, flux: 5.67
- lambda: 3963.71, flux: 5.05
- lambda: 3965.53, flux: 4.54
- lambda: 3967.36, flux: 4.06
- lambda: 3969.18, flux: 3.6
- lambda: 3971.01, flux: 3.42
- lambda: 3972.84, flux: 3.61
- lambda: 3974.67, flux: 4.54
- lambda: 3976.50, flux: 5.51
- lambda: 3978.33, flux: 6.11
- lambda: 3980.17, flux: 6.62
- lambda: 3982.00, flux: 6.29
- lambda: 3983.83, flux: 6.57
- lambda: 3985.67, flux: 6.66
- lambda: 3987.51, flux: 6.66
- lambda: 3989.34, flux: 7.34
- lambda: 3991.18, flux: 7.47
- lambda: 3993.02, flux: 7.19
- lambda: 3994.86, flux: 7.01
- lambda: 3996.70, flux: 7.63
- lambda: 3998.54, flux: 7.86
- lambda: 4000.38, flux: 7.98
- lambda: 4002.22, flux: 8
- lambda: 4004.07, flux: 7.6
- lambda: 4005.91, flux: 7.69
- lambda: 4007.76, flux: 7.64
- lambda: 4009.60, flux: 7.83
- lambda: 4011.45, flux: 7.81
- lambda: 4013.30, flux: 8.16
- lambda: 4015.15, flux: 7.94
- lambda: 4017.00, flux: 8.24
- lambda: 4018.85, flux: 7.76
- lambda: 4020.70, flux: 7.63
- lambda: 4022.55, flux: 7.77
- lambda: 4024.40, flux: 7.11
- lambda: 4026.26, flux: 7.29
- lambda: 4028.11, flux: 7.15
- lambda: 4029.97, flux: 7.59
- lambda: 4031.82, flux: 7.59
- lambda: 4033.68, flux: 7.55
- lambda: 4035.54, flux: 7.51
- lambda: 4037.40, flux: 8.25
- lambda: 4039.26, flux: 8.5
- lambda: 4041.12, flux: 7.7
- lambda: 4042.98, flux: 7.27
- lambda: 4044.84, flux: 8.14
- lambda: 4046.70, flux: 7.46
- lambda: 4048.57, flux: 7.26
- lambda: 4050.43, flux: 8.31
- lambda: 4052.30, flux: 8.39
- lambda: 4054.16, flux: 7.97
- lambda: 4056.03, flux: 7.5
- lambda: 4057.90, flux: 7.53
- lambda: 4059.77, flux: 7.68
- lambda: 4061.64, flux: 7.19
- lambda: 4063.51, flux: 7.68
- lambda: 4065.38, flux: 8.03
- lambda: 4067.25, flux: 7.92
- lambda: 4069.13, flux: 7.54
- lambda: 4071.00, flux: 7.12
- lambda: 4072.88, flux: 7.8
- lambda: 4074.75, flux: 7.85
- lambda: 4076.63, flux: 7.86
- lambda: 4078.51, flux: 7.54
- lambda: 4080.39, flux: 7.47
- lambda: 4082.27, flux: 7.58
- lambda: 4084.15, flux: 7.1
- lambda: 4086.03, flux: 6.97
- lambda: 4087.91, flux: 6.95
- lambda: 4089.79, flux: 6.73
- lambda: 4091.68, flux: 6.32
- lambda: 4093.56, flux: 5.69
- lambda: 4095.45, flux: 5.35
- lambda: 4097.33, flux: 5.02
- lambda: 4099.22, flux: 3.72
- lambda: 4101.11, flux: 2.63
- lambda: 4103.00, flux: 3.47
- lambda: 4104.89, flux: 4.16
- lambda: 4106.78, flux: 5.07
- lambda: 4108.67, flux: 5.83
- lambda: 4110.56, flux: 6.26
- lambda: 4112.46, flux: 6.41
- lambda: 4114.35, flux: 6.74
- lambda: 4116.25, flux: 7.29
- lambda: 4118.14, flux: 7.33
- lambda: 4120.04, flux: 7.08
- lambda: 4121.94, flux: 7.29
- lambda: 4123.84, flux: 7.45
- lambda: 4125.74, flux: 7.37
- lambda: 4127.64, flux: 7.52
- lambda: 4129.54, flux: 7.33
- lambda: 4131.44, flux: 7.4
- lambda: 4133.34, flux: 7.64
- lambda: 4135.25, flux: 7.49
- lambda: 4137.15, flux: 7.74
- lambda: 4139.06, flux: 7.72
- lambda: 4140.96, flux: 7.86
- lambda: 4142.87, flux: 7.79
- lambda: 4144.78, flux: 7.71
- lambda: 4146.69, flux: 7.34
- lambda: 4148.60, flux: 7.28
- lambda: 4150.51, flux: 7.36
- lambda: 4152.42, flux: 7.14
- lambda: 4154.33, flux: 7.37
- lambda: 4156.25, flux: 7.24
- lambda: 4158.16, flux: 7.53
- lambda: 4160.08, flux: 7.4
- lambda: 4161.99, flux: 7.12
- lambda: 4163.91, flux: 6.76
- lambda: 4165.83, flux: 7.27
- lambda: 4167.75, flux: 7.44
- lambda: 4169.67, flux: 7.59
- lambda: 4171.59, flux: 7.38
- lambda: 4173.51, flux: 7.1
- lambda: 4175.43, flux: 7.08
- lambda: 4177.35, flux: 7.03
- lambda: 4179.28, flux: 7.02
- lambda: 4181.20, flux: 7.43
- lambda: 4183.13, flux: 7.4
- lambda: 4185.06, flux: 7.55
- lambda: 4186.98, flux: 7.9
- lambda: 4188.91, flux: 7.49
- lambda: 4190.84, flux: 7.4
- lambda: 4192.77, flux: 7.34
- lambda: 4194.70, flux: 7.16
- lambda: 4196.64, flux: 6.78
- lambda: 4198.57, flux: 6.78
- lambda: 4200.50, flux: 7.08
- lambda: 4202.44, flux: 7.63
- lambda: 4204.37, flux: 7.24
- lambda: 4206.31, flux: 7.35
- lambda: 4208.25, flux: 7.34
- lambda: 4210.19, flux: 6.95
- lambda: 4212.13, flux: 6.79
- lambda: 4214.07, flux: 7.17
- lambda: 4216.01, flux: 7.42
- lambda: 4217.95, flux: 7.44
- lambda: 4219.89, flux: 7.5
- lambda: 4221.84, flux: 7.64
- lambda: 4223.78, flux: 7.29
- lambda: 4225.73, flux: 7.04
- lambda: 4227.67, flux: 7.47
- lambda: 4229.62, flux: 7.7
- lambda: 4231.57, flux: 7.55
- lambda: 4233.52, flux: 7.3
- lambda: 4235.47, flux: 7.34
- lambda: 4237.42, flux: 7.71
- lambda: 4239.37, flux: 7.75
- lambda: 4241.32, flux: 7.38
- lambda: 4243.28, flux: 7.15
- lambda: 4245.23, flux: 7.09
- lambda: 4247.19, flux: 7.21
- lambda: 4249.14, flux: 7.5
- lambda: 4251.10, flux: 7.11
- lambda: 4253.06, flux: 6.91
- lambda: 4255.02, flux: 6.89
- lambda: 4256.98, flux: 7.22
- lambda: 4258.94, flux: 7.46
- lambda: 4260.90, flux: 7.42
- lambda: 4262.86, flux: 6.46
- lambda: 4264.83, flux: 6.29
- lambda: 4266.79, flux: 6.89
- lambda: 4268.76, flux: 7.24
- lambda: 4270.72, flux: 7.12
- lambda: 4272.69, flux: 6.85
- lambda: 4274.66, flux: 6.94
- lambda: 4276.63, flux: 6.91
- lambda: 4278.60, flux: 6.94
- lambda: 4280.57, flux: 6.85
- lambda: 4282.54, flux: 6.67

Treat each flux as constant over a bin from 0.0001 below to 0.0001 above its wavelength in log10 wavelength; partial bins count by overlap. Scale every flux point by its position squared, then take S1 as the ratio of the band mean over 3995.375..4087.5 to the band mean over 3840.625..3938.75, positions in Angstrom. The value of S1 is 1.25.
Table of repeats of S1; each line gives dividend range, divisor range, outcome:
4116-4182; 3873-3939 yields 1.29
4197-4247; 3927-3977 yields 1.35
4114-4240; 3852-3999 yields 1.27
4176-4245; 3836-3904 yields 1.38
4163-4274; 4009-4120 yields 1.11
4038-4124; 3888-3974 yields 1.16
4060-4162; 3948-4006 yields 1.16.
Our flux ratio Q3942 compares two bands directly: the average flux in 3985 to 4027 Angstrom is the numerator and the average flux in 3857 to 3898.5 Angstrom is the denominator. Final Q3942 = 1.2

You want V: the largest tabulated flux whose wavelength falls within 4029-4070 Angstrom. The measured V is 8.5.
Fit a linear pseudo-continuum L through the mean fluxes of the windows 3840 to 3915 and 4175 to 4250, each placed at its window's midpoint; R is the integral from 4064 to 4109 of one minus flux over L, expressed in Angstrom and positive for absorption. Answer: 4.3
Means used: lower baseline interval 6.52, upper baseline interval 7.32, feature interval 6.34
